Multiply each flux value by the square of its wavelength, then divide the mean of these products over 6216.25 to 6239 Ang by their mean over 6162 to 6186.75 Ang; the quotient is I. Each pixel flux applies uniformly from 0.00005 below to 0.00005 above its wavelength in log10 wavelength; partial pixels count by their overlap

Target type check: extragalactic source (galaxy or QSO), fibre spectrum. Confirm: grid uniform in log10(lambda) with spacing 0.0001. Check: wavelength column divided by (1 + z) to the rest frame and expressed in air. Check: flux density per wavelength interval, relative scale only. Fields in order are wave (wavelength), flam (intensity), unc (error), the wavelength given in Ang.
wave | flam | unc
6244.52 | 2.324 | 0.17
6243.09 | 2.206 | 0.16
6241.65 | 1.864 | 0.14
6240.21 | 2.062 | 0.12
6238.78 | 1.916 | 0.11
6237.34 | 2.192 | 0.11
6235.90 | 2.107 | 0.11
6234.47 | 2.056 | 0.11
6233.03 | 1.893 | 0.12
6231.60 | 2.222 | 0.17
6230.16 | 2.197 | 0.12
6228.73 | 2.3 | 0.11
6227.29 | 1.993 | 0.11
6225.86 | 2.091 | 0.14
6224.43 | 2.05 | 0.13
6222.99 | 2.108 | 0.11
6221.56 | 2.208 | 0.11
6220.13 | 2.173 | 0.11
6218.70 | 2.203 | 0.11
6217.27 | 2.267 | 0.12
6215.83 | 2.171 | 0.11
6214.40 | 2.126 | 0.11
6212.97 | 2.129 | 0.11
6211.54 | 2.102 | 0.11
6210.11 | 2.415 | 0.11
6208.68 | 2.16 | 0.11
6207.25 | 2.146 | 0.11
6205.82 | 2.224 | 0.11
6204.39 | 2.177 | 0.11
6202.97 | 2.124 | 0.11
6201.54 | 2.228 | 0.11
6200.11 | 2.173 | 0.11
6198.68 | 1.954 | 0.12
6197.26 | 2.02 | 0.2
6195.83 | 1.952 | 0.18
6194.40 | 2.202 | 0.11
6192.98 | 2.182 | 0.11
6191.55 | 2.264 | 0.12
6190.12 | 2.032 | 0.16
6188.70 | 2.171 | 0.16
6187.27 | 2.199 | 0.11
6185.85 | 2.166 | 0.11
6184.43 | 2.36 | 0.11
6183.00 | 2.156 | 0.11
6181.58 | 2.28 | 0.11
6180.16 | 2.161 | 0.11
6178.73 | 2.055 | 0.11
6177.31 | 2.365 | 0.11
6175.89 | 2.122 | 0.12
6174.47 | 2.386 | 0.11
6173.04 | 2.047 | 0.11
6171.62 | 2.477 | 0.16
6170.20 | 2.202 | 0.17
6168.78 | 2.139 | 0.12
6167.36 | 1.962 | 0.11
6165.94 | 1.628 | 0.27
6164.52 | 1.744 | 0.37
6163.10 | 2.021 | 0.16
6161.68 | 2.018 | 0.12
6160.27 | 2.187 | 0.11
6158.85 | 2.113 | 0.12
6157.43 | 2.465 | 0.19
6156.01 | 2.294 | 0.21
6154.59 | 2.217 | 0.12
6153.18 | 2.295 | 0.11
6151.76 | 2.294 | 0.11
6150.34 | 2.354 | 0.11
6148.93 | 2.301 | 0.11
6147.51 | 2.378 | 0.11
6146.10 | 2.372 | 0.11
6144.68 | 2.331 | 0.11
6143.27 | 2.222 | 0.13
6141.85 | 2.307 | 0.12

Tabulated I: 1.0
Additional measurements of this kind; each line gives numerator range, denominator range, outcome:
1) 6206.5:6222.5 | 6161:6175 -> 1.08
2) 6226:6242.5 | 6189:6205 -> 0.99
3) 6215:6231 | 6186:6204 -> 1.02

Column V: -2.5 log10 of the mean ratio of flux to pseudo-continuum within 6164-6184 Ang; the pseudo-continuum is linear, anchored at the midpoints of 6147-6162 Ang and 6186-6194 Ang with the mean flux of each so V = 0.04 mag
